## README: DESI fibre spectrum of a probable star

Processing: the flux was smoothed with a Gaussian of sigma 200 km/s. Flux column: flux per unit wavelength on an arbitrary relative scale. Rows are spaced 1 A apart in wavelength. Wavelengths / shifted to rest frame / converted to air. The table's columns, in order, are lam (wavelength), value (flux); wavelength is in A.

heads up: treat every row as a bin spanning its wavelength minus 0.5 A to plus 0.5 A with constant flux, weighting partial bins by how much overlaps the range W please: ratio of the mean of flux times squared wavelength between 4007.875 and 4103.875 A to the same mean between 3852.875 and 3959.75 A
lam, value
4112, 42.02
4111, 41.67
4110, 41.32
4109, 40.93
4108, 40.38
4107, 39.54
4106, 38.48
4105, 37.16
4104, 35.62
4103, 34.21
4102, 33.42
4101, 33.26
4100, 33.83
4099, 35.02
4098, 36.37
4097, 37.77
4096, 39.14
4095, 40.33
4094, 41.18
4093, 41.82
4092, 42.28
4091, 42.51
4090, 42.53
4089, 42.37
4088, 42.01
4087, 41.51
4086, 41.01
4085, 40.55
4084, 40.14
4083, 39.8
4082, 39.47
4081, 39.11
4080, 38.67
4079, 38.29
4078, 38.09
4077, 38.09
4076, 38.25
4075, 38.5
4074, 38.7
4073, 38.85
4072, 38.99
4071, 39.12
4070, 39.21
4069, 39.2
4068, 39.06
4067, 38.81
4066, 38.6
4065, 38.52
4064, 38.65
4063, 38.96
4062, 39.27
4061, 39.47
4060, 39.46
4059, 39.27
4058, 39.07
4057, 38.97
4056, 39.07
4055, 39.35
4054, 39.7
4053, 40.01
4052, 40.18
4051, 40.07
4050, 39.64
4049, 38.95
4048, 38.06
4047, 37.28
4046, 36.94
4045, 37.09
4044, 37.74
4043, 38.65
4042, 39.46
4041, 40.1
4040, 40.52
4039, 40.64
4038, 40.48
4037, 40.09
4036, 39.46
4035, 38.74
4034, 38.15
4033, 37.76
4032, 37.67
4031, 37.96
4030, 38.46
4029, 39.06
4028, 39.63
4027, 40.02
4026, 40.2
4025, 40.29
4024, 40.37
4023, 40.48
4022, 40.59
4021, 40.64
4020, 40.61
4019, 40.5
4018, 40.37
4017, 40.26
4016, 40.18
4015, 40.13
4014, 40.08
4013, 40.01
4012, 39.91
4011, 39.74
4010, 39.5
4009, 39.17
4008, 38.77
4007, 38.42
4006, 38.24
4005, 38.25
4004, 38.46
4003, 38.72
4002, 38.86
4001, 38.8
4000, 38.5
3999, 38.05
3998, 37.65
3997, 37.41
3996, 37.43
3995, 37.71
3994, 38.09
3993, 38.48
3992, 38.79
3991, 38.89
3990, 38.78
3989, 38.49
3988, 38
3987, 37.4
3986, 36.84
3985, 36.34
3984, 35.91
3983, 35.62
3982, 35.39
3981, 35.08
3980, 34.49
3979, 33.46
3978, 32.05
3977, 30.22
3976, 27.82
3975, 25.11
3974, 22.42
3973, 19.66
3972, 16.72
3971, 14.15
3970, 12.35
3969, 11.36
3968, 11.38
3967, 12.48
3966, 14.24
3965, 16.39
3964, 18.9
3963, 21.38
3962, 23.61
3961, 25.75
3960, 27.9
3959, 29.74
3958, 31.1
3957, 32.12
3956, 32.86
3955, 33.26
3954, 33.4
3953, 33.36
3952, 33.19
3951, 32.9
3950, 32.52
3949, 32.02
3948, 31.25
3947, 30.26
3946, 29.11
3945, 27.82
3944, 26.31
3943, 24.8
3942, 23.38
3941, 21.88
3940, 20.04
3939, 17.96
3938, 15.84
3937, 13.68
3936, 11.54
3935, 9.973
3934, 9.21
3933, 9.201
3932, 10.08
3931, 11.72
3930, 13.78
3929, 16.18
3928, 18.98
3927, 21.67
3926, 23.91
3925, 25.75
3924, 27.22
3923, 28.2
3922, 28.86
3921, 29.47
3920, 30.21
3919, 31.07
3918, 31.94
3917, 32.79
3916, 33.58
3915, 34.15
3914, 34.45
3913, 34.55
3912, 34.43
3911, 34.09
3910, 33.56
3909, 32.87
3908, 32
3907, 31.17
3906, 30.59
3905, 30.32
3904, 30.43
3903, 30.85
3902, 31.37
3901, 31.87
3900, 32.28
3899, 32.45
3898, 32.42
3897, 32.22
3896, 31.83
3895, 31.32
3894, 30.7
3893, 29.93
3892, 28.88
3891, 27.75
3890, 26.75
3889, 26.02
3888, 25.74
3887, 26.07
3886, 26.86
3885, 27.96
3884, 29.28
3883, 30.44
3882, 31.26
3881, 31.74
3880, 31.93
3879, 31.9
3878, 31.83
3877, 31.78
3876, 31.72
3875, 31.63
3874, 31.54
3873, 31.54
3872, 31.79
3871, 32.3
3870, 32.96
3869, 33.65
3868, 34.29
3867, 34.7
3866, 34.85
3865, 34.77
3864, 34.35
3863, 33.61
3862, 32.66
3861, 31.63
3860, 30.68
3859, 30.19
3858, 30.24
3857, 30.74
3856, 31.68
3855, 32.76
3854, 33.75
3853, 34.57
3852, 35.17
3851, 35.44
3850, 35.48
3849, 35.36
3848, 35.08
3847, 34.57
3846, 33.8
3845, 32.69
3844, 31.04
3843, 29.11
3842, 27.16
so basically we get 1.5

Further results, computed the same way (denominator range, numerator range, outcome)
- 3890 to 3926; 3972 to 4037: 1.26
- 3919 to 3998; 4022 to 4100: 1.56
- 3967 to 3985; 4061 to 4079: 1.60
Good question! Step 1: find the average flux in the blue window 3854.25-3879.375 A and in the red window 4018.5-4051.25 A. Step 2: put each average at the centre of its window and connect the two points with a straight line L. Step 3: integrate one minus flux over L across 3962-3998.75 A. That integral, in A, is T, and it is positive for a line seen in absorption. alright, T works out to 8.0 A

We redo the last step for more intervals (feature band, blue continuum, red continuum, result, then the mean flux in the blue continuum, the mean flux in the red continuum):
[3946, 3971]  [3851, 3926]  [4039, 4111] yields 6.4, 31.4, 39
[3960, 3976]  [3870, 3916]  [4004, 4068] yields 7.7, 31.1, 39.3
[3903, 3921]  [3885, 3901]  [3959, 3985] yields -2.7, 29.4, 24.1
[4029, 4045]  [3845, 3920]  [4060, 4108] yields -0.8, 31.9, 38.9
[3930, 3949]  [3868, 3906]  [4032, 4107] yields 7.9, 30.6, 38.9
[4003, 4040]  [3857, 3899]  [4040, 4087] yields -2.3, 31.1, 39.1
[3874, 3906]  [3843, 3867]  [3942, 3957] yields 2.0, 33.2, 30.7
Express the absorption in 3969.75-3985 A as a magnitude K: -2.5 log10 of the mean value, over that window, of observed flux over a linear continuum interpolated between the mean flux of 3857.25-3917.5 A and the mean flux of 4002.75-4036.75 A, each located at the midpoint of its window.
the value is 0.31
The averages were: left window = 31.5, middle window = 27.9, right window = 39.4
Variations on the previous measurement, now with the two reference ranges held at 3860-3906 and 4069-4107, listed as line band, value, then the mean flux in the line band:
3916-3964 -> 0.325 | 24.7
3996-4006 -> -0.079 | 38.3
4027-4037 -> -0.057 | 38.7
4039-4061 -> -0.048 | 39.1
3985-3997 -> -0.083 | 38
